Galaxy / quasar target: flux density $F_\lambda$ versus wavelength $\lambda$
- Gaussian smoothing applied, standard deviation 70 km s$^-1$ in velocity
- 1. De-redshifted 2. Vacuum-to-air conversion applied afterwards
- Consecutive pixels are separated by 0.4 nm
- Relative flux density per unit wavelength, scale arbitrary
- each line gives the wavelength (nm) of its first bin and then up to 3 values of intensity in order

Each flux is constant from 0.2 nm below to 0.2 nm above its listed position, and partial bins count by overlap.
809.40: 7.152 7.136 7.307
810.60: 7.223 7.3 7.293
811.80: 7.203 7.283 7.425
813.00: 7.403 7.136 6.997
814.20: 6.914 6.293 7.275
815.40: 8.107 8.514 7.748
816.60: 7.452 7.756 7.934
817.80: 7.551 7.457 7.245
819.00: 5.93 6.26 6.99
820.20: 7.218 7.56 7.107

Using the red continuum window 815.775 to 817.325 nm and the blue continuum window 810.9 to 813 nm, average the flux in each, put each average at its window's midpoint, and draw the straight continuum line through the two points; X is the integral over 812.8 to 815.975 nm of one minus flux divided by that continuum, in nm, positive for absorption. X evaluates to 0.11 nm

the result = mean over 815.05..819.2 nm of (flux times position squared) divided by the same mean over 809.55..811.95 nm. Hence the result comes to 1.1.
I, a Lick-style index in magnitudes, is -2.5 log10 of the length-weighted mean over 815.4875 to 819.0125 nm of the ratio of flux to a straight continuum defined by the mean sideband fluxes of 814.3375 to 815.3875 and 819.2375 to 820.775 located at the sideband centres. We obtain -0.09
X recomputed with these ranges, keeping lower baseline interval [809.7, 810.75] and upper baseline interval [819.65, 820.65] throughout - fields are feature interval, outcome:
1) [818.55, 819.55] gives 0.12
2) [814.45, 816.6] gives -0.11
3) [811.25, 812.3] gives 0.00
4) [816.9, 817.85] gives -0.07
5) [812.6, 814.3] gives 0.02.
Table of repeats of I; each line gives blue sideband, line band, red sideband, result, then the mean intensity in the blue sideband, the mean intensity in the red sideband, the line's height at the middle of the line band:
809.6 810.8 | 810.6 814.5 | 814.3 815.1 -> -0.03 mag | 7.22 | 6.74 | 6.97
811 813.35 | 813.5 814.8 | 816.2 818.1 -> 0.10 mag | 7.31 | 7.67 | 7.45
